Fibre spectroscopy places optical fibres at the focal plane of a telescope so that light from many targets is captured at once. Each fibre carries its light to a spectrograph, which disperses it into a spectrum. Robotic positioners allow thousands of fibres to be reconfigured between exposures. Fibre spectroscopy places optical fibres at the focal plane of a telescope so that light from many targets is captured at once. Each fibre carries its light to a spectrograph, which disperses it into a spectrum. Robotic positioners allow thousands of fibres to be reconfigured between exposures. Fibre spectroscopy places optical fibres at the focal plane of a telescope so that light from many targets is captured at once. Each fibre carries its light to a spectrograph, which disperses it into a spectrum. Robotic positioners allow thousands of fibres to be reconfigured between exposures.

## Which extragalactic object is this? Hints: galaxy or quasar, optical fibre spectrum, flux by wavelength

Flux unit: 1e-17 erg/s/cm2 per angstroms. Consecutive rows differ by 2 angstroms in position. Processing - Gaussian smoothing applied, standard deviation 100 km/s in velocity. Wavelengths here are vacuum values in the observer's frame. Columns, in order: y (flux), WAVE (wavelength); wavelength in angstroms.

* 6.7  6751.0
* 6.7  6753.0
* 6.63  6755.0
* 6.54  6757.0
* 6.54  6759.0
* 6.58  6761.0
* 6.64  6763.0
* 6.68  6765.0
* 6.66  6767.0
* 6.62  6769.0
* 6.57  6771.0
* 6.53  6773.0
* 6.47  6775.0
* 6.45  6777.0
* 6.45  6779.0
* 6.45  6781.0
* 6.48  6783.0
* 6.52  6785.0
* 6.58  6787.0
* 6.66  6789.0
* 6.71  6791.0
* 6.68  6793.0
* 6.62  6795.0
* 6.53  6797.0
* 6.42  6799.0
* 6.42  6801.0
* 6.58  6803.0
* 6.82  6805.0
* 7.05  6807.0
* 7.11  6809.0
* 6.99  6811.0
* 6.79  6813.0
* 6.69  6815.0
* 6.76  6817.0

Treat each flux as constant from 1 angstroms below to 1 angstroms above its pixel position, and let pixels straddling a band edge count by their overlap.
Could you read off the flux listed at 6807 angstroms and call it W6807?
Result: 7.05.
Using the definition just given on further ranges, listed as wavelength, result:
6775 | 6.47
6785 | 6.52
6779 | 6.45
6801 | 6.42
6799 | 6.42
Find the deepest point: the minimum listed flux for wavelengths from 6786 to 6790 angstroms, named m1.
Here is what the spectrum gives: 6.58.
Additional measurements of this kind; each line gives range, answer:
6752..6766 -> 6.54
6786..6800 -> 6.42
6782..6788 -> 6.48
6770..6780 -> 6.45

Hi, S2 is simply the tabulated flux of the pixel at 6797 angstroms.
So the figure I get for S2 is 6.53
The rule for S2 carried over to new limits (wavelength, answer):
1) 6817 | 6.76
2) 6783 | 6.48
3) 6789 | 6.66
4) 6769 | 6.62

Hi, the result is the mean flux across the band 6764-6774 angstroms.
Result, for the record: 6.61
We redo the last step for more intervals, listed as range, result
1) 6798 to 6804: 6.47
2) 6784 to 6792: 6.62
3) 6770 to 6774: 6.55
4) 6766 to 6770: 6.64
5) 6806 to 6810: 7.08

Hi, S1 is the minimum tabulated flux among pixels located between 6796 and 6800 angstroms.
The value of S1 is 6.42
